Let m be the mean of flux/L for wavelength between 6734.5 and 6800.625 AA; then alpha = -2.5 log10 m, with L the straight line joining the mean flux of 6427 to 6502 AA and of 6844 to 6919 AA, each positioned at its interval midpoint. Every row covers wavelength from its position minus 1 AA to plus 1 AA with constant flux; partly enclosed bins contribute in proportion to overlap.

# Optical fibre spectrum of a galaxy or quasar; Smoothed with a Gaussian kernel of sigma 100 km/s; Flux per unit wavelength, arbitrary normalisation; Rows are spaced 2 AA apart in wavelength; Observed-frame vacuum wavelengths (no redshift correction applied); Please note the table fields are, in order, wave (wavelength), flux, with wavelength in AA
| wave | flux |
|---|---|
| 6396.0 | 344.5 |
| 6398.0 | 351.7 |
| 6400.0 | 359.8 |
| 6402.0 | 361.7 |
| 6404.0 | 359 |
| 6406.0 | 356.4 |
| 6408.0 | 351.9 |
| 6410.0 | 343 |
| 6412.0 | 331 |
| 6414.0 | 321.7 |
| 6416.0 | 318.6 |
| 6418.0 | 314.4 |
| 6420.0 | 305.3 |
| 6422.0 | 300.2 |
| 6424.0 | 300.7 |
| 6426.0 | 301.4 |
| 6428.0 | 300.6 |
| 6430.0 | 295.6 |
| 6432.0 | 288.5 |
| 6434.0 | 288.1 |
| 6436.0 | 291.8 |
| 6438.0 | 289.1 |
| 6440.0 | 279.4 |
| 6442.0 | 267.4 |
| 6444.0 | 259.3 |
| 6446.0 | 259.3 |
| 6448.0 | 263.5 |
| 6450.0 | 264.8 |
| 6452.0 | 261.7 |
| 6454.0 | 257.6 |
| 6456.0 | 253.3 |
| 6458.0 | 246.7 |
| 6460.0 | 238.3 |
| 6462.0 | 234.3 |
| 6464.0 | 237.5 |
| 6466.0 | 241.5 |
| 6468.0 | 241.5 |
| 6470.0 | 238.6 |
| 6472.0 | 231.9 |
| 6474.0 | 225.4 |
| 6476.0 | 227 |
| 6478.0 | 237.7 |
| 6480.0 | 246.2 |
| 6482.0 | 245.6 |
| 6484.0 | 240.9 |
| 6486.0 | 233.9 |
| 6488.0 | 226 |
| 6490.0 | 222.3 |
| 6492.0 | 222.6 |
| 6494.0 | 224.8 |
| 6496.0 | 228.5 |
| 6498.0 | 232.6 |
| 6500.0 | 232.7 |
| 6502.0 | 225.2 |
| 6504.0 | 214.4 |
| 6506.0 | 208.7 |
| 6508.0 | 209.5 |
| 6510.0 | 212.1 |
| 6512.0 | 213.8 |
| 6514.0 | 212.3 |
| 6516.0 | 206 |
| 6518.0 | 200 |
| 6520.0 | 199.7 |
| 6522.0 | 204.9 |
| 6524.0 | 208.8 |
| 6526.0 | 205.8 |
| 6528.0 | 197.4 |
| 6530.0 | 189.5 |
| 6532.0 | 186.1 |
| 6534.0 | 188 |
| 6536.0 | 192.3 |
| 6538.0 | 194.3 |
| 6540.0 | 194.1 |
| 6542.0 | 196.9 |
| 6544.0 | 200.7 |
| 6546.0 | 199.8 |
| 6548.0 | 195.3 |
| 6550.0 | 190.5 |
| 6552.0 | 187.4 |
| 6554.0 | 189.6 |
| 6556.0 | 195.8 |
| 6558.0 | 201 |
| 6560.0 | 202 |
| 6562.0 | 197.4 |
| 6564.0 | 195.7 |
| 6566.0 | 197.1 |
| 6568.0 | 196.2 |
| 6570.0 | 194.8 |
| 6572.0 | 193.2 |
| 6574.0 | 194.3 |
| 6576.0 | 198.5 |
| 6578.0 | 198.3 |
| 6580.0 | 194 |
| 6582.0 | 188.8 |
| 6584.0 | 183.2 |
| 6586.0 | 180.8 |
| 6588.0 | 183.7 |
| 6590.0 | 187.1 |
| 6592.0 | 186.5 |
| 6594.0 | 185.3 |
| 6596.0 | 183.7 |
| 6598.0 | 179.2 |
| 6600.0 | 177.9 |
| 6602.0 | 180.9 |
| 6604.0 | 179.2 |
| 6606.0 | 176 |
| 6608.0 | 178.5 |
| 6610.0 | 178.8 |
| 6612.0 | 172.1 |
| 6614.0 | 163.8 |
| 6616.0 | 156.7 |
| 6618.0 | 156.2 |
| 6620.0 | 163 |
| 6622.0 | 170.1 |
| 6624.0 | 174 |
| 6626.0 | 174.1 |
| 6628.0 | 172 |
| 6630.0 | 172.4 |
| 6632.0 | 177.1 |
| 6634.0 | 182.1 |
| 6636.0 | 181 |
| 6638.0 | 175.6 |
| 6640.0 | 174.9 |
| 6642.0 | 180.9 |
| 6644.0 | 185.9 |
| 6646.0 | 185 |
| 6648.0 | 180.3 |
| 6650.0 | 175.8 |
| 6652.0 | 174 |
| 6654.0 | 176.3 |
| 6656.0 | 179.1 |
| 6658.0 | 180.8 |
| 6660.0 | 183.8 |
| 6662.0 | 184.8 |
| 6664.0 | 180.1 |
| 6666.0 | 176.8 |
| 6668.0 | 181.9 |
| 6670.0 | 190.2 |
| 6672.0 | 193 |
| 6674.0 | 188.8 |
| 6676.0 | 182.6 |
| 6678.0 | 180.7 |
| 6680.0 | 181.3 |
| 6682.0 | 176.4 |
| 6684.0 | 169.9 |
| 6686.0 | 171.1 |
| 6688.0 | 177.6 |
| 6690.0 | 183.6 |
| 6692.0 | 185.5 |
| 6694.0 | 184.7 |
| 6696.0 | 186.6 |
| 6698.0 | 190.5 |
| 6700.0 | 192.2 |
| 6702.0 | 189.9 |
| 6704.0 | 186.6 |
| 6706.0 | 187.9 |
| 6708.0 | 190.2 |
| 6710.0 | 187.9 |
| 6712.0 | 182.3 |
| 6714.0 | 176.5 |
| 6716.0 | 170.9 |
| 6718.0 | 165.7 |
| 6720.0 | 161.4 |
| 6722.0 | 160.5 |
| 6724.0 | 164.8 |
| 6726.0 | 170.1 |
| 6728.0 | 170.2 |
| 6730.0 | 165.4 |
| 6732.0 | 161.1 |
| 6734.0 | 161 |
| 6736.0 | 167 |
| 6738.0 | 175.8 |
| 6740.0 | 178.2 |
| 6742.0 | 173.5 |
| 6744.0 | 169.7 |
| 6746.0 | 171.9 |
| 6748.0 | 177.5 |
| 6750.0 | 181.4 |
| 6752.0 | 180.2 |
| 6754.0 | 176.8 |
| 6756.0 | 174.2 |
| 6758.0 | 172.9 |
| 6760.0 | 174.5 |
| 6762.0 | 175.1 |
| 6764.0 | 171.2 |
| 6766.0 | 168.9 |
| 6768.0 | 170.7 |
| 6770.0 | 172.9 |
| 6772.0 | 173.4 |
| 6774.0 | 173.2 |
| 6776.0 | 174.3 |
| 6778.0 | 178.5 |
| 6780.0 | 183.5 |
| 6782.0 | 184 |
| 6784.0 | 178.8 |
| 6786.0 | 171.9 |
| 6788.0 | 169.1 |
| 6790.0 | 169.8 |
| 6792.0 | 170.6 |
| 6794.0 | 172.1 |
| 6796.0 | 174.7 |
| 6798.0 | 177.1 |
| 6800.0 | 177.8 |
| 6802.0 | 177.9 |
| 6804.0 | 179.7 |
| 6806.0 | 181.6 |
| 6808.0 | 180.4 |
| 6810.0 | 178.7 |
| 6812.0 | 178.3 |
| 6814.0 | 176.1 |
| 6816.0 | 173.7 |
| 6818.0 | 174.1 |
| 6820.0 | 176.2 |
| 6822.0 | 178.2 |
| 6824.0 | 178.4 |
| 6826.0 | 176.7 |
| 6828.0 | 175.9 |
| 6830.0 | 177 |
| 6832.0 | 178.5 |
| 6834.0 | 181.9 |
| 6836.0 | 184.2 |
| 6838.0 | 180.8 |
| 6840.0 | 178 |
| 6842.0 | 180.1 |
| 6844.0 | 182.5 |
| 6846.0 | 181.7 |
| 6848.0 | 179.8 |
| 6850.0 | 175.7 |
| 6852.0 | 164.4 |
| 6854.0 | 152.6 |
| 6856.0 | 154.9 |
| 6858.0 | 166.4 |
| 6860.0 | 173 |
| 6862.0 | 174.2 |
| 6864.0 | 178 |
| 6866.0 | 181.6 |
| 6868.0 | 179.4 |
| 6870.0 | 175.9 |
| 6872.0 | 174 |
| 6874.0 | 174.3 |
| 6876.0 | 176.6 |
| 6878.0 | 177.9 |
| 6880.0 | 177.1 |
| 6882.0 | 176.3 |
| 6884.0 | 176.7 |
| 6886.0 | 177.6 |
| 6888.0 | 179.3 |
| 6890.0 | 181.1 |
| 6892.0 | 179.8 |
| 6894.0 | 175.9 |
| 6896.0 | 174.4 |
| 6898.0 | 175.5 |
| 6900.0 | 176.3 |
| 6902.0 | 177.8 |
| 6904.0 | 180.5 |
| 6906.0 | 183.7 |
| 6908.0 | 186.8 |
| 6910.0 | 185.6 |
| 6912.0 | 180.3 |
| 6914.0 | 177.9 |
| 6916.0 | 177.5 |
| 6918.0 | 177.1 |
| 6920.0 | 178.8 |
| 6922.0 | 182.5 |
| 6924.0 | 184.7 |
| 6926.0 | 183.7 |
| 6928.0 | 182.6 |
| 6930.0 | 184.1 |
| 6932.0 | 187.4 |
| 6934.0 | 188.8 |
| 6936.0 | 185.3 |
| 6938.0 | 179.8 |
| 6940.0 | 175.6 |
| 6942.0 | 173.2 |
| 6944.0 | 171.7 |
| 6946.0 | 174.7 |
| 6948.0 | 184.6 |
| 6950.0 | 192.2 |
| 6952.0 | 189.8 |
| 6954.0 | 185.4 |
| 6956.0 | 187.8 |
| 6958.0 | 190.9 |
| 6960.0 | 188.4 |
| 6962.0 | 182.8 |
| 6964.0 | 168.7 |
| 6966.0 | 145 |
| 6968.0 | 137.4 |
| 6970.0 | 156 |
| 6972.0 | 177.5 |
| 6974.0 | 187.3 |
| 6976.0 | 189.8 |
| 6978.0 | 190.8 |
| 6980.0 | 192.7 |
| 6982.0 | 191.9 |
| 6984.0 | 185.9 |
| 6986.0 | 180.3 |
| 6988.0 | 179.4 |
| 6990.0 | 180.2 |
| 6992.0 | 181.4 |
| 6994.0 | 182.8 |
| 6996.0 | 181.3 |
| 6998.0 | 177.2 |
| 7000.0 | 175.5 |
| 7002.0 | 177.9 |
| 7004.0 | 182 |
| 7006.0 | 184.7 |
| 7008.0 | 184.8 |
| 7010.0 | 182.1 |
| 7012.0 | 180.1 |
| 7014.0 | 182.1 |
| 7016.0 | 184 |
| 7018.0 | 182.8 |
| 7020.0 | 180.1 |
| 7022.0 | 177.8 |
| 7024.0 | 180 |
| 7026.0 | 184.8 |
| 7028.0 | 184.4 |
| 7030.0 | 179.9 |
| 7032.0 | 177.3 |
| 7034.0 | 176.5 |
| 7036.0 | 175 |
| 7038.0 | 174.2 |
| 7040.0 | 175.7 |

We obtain 0.13 mag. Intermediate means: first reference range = 250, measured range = 174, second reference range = 176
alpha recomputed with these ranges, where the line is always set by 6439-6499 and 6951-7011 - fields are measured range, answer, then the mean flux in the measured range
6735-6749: 0.20 mag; 173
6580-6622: 0.27 mag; 177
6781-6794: 0.17 mag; 174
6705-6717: 0.17 mag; 183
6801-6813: 0.13 mag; 179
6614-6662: 0.26 mag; 175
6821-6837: 0.11 mag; 179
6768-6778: 0.18 mag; 174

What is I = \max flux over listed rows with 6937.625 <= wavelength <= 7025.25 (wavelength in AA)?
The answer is 192.7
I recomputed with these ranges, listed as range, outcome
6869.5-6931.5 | 186.8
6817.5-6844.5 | 184.2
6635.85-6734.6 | 193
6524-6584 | 208.8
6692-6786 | 192.2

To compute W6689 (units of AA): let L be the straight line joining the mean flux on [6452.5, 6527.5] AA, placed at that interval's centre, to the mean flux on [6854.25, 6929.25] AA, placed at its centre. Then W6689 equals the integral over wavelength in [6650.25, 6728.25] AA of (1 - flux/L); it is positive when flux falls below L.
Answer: 8.6 AA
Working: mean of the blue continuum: 227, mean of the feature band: 180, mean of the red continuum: 177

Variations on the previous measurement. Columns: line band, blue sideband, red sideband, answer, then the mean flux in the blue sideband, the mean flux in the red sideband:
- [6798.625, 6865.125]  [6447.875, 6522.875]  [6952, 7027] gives 6.7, 230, 180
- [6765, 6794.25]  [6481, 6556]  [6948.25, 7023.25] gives 2.9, 209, 180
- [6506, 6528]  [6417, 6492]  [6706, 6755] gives 3.1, 260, 173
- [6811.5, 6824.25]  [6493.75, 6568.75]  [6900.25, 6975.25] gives 0.7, 203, 179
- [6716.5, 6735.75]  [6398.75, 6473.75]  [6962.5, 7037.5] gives 5.6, 288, 179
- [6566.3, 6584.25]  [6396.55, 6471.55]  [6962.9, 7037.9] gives 4.7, 291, 179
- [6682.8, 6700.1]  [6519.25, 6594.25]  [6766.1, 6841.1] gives 0.3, 194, 177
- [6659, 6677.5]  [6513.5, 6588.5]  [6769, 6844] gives 0.2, 196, 177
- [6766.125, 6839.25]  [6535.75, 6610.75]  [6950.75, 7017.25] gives 3.2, 190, 180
